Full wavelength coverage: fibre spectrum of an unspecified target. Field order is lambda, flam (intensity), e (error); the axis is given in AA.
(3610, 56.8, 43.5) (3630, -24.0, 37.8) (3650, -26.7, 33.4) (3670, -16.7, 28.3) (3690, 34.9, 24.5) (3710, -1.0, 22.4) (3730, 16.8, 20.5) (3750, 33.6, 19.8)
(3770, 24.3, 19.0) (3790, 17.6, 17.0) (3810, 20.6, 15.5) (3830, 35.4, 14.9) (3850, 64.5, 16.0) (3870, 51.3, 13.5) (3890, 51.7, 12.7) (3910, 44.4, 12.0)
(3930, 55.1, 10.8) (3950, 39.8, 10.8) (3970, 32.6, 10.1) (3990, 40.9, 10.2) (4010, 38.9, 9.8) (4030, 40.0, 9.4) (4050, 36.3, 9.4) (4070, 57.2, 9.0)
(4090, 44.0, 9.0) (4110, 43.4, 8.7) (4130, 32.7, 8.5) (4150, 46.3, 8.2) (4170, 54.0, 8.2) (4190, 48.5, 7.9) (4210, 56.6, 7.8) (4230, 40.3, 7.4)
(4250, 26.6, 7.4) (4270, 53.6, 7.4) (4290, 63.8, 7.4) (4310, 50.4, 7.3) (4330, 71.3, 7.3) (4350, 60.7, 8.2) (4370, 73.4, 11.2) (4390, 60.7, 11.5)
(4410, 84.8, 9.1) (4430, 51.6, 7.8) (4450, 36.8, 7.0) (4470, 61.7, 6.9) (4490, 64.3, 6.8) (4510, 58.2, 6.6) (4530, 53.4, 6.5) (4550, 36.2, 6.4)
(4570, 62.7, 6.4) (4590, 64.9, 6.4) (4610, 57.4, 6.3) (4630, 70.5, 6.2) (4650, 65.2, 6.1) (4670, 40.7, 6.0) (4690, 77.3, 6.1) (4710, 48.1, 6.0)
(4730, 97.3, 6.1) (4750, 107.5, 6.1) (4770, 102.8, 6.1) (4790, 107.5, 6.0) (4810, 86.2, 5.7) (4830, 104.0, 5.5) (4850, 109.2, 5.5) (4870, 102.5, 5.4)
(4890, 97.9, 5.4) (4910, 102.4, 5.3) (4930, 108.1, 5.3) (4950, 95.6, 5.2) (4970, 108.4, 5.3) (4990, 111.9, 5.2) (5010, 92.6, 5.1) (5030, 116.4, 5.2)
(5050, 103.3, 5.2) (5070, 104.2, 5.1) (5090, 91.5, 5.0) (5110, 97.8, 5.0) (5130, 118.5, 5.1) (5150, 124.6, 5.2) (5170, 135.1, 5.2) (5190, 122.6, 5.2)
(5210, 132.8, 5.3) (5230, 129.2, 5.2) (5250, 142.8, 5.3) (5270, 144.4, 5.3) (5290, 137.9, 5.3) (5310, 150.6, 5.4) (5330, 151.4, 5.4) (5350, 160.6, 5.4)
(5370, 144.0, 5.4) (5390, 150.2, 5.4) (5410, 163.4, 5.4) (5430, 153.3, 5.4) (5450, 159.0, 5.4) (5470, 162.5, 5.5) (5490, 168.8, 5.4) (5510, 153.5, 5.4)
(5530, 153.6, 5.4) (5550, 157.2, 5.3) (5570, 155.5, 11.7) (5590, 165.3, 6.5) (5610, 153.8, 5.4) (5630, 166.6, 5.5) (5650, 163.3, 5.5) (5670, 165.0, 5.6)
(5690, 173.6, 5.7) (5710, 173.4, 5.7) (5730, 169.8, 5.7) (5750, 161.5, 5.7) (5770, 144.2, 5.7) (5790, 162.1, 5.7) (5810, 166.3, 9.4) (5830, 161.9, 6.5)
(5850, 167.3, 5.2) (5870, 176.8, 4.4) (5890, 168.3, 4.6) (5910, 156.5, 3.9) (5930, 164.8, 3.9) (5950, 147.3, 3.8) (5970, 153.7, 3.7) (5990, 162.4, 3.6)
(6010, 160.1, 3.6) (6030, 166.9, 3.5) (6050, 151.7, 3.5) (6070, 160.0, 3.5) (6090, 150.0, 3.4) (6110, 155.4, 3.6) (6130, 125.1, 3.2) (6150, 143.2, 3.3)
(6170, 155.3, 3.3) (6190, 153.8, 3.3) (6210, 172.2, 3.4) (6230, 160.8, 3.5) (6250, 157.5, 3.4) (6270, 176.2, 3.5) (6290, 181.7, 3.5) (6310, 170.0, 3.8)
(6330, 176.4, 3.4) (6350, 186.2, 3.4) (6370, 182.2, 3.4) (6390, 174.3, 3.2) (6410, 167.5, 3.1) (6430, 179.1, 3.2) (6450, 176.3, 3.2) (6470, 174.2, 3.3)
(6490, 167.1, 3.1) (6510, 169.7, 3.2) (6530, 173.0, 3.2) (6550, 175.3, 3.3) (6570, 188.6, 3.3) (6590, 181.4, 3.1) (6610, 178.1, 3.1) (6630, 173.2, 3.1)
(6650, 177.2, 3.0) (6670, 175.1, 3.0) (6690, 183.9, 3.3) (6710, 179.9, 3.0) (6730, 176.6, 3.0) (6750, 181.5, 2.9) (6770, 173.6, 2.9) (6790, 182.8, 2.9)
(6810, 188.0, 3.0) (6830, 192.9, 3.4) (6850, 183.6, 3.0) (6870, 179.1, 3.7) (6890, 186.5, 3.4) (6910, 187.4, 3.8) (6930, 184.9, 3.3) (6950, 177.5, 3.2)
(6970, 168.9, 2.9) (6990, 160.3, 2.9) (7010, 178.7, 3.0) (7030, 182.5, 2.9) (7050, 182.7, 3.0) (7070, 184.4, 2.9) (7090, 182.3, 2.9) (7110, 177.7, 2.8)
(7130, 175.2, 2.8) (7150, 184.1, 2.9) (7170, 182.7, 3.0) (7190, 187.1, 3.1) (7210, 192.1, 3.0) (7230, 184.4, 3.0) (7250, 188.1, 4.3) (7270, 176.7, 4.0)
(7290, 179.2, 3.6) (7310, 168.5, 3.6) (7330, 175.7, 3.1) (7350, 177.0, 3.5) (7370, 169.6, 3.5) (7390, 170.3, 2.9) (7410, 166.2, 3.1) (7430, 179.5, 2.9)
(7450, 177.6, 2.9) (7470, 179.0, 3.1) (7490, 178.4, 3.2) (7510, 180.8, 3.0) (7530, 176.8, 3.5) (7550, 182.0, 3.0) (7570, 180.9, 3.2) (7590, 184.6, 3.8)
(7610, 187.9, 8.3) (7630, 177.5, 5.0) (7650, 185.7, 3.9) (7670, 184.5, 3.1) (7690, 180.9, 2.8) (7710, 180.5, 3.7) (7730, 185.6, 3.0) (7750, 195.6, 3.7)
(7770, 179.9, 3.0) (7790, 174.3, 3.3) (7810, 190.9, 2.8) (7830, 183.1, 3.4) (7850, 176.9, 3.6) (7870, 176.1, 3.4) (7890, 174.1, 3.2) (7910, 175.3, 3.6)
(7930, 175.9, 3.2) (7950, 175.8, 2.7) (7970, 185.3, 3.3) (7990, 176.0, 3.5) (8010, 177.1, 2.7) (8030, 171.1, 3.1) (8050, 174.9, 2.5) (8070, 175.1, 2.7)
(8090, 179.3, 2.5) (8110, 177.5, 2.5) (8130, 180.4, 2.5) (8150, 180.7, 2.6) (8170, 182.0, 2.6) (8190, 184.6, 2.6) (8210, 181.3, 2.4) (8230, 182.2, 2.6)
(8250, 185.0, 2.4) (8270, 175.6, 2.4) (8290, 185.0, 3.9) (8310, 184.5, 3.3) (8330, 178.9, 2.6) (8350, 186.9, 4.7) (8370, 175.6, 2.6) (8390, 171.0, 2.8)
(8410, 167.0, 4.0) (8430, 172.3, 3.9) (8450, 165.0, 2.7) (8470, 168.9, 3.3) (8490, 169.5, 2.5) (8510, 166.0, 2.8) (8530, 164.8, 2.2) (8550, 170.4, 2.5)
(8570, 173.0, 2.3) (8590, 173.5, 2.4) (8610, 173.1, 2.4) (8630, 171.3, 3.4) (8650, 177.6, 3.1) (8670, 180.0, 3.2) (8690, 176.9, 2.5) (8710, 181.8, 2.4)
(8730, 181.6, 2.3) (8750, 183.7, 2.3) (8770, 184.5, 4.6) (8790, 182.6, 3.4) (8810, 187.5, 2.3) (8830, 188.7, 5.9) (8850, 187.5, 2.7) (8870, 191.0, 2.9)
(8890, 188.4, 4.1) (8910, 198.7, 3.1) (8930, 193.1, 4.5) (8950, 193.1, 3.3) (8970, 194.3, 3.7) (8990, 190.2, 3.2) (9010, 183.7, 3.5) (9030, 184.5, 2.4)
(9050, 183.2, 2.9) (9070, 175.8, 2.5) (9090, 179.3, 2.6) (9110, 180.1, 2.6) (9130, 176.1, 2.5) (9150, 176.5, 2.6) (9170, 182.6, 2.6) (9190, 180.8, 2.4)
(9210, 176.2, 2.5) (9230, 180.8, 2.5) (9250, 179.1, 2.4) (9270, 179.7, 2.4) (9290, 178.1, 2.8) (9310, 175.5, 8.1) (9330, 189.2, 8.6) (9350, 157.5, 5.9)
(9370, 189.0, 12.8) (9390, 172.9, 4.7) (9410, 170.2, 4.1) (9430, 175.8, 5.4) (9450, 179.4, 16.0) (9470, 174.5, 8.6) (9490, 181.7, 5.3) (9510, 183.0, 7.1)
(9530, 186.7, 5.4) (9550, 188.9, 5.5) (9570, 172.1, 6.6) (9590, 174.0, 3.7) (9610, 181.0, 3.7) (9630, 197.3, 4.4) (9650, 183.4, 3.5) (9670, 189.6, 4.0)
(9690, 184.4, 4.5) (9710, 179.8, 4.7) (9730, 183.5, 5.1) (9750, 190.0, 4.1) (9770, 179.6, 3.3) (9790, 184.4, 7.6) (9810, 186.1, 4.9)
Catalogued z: 0.185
